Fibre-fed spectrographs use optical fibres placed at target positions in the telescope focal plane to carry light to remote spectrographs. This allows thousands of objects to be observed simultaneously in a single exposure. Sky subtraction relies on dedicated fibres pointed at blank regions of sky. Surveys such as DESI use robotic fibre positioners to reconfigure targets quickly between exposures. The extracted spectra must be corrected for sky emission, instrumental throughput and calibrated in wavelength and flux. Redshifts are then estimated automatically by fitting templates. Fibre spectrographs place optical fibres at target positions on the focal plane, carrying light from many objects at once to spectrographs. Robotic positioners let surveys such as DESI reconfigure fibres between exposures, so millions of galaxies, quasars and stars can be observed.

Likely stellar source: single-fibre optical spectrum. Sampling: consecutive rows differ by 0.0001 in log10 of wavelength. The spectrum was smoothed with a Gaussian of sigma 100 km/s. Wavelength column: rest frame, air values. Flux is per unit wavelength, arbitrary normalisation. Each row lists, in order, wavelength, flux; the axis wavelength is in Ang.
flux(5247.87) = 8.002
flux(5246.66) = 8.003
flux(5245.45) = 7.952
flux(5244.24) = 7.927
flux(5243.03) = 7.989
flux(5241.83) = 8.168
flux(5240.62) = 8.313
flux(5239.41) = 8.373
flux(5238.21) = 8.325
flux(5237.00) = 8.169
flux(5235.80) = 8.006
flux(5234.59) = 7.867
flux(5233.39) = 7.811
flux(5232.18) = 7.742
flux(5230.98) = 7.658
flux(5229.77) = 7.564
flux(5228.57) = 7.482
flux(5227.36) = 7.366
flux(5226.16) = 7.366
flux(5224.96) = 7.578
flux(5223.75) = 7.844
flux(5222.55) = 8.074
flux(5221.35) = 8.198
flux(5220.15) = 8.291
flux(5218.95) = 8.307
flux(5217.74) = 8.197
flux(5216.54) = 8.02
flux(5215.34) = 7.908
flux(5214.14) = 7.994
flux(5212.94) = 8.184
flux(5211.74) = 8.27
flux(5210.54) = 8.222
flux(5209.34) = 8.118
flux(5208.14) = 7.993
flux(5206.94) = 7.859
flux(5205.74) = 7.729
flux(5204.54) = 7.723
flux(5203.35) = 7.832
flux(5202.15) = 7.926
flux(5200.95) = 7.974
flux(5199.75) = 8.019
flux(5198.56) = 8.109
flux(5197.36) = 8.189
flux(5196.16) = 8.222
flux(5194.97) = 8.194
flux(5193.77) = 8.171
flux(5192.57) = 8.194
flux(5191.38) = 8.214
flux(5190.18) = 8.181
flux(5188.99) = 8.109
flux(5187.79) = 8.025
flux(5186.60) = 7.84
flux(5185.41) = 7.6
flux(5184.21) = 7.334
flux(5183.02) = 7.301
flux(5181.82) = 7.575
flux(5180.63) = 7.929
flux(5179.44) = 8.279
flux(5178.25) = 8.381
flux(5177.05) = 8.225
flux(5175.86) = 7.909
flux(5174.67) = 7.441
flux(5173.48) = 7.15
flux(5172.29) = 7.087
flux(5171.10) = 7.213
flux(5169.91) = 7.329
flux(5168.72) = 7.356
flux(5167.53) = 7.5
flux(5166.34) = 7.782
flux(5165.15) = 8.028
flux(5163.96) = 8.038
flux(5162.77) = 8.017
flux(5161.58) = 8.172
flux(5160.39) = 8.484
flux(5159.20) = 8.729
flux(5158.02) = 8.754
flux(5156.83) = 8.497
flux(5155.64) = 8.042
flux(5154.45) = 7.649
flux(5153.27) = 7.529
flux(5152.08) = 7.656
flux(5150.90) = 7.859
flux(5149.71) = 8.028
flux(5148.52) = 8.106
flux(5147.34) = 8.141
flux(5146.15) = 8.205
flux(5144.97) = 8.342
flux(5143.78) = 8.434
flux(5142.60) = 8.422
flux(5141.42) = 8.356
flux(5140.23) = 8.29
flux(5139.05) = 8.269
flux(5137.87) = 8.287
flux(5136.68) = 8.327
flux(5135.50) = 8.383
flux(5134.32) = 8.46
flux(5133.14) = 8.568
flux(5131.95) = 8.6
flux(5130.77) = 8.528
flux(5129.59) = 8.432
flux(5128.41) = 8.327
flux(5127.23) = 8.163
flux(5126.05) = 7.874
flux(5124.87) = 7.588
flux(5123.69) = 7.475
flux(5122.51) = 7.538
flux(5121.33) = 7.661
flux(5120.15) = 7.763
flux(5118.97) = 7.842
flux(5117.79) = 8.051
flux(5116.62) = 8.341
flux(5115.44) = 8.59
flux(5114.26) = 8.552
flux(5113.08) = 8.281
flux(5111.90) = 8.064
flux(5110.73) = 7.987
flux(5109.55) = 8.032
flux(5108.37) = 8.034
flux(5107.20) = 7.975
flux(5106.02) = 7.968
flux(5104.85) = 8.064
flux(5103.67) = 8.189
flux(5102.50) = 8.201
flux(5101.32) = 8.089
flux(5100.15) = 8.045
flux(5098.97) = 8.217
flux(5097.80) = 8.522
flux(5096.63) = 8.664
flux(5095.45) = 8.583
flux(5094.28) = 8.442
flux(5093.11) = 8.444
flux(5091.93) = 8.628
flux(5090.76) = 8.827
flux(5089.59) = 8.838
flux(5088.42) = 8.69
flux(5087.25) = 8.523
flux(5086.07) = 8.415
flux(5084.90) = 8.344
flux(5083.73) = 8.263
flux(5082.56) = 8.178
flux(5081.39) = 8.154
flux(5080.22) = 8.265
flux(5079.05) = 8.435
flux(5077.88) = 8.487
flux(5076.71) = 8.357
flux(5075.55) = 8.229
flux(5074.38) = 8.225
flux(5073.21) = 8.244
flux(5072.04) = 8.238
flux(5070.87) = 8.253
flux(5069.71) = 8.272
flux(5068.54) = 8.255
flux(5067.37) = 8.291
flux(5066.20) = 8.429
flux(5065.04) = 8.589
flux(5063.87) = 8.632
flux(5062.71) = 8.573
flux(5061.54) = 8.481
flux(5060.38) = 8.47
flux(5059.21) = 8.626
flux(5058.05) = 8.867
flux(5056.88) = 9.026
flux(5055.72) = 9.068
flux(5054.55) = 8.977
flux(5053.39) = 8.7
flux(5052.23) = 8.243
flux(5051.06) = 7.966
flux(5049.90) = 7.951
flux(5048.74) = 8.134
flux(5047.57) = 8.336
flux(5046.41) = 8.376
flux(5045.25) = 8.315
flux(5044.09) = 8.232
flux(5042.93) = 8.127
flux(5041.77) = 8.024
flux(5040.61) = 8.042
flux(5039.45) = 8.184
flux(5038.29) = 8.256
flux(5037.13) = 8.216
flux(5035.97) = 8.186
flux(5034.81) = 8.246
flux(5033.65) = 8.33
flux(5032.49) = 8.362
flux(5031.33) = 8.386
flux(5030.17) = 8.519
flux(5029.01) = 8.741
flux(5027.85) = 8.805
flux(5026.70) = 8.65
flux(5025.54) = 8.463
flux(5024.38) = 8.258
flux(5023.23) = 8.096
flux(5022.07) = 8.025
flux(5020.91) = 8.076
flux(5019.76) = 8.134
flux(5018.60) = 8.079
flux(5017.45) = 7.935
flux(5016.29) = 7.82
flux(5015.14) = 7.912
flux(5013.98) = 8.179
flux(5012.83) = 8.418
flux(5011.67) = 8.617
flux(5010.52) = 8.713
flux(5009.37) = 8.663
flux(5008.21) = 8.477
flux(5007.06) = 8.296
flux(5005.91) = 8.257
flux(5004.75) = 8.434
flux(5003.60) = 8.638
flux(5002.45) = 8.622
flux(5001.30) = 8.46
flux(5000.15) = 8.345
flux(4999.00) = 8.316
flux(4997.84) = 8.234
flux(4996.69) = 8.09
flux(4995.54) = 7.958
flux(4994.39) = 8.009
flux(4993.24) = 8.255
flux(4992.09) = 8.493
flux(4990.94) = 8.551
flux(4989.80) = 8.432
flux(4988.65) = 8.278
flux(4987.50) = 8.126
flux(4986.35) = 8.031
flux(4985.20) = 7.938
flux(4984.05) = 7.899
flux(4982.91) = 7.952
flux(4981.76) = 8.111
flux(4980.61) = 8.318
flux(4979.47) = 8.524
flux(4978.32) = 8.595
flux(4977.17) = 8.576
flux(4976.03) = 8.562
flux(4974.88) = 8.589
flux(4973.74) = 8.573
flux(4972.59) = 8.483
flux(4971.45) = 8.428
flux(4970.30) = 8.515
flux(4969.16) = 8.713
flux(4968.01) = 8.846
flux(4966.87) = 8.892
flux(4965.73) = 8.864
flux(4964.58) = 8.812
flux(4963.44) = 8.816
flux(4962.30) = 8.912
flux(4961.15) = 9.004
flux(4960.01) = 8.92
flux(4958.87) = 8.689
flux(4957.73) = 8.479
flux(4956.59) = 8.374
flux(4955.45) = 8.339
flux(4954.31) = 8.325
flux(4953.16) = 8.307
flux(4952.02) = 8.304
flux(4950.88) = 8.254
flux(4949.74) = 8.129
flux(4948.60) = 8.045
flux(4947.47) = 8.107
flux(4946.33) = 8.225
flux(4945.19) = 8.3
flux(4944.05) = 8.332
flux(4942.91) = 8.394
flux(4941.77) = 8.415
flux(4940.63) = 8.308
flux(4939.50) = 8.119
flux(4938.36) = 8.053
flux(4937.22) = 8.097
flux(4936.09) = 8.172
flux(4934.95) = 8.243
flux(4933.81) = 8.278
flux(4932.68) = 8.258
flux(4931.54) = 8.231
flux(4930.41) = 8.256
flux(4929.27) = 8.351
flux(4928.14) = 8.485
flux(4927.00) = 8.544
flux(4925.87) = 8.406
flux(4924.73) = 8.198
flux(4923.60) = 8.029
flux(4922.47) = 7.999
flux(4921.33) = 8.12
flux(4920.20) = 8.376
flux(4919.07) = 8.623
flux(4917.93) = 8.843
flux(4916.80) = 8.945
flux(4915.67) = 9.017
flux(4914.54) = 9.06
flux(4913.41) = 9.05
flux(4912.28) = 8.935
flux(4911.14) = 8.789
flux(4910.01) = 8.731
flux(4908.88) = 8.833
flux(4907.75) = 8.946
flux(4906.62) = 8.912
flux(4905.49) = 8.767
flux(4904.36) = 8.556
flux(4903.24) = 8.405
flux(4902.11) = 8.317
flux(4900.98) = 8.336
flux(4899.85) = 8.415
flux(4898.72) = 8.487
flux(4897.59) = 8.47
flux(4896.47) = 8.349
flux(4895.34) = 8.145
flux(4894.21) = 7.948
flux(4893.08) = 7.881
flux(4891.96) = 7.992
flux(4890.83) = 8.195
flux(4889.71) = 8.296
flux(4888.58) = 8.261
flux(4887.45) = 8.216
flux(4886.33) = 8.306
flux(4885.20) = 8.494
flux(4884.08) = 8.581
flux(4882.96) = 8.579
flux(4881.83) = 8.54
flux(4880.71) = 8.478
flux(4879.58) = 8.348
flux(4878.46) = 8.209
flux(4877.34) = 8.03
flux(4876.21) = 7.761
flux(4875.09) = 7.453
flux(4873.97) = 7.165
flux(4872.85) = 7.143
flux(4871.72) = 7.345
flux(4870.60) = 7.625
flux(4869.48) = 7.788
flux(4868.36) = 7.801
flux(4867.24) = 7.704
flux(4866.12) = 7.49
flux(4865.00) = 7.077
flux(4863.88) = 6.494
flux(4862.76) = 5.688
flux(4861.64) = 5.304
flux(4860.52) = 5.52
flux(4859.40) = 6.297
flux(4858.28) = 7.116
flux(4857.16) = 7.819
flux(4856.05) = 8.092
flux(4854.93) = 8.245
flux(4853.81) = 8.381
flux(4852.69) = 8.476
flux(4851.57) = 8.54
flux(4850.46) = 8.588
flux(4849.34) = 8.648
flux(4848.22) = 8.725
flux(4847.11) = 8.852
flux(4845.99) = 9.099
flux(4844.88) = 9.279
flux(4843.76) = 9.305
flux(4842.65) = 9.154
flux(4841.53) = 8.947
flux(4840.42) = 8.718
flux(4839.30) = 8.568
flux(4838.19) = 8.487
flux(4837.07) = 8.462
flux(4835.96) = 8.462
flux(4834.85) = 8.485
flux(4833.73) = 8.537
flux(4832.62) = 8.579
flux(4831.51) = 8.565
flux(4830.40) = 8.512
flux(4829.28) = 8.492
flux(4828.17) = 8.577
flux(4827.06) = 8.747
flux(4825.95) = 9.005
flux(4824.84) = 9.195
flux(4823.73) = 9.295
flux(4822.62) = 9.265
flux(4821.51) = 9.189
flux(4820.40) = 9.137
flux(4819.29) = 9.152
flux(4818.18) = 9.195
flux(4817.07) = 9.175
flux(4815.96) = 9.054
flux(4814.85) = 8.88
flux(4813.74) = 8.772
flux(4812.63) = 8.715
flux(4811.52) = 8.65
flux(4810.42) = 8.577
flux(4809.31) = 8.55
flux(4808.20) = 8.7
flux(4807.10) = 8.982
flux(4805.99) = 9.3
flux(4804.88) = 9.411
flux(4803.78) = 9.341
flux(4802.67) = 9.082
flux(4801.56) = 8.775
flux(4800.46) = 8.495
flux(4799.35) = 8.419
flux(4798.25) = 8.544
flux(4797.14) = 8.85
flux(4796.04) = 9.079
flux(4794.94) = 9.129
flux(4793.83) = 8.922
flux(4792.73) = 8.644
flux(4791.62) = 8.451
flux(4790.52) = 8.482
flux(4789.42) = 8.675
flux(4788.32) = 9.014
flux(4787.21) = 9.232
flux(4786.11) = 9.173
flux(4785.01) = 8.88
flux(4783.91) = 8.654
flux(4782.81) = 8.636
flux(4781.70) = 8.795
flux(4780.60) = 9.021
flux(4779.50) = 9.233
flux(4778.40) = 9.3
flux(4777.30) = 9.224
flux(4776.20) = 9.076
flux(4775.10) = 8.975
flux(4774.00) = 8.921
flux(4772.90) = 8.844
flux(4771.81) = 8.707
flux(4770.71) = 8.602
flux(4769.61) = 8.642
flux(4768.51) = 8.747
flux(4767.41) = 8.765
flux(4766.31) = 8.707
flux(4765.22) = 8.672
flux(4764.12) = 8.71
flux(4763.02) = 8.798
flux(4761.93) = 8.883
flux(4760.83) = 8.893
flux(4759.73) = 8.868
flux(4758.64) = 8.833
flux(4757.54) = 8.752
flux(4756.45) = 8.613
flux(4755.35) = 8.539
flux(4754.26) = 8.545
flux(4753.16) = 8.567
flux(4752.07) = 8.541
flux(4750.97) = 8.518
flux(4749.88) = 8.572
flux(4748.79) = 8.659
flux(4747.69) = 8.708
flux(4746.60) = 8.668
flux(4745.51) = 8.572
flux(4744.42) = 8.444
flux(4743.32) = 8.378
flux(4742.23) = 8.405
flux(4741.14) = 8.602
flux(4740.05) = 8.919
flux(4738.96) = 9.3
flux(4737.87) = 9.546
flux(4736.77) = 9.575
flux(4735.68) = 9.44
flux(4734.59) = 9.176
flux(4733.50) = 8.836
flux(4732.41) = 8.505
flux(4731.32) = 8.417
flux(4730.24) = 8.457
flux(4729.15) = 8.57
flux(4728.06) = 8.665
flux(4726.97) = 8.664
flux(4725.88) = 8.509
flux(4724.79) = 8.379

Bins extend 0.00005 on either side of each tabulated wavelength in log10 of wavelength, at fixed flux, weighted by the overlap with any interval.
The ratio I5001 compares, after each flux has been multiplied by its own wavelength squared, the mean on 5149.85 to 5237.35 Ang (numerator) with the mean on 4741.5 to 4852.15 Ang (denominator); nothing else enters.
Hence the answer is 1.1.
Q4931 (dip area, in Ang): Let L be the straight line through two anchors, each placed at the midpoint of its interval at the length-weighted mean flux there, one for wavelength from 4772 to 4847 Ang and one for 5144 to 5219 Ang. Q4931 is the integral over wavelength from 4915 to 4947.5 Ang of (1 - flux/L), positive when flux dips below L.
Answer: 0.90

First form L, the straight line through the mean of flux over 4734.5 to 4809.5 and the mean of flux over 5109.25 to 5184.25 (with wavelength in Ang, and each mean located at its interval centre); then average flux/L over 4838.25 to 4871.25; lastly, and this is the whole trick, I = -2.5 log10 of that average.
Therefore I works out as 0.10 mag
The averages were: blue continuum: 8.83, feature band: 7.92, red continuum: 8.03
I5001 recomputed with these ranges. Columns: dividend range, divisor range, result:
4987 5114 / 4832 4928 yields 1.09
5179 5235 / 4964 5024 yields 1.03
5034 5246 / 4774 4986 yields 1.07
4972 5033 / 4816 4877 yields 1.08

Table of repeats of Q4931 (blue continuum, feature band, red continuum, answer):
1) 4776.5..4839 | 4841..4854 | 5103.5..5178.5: -0.1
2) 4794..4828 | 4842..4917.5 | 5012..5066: 5.3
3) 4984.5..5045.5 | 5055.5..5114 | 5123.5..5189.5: -1.6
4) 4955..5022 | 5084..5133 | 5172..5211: -0.7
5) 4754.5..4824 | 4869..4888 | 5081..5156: 1.5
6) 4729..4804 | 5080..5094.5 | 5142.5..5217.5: -0.6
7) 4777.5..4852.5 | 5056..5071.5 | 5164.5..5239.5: -0.6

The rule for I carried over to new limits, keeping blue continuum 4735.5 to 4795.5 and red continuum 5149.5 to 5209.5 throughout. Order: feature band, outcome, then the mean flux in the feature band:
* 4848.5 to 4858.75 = 0.05 mag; 8.23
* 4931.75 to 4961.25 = 0.01 mag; 8.31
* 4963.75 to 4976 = -0.04 mag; 8.67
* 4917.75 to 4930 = 0.02 mag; 8.34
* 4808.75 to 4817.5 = -0.01 mag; 8.79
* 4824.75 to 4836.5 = 0.01 mag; 8.63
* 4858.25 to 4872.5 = 0.25 mag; 6.86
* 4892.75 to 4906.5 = 0.02 mag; 8.37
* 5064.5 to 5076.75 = -0.02 mag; 8.31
